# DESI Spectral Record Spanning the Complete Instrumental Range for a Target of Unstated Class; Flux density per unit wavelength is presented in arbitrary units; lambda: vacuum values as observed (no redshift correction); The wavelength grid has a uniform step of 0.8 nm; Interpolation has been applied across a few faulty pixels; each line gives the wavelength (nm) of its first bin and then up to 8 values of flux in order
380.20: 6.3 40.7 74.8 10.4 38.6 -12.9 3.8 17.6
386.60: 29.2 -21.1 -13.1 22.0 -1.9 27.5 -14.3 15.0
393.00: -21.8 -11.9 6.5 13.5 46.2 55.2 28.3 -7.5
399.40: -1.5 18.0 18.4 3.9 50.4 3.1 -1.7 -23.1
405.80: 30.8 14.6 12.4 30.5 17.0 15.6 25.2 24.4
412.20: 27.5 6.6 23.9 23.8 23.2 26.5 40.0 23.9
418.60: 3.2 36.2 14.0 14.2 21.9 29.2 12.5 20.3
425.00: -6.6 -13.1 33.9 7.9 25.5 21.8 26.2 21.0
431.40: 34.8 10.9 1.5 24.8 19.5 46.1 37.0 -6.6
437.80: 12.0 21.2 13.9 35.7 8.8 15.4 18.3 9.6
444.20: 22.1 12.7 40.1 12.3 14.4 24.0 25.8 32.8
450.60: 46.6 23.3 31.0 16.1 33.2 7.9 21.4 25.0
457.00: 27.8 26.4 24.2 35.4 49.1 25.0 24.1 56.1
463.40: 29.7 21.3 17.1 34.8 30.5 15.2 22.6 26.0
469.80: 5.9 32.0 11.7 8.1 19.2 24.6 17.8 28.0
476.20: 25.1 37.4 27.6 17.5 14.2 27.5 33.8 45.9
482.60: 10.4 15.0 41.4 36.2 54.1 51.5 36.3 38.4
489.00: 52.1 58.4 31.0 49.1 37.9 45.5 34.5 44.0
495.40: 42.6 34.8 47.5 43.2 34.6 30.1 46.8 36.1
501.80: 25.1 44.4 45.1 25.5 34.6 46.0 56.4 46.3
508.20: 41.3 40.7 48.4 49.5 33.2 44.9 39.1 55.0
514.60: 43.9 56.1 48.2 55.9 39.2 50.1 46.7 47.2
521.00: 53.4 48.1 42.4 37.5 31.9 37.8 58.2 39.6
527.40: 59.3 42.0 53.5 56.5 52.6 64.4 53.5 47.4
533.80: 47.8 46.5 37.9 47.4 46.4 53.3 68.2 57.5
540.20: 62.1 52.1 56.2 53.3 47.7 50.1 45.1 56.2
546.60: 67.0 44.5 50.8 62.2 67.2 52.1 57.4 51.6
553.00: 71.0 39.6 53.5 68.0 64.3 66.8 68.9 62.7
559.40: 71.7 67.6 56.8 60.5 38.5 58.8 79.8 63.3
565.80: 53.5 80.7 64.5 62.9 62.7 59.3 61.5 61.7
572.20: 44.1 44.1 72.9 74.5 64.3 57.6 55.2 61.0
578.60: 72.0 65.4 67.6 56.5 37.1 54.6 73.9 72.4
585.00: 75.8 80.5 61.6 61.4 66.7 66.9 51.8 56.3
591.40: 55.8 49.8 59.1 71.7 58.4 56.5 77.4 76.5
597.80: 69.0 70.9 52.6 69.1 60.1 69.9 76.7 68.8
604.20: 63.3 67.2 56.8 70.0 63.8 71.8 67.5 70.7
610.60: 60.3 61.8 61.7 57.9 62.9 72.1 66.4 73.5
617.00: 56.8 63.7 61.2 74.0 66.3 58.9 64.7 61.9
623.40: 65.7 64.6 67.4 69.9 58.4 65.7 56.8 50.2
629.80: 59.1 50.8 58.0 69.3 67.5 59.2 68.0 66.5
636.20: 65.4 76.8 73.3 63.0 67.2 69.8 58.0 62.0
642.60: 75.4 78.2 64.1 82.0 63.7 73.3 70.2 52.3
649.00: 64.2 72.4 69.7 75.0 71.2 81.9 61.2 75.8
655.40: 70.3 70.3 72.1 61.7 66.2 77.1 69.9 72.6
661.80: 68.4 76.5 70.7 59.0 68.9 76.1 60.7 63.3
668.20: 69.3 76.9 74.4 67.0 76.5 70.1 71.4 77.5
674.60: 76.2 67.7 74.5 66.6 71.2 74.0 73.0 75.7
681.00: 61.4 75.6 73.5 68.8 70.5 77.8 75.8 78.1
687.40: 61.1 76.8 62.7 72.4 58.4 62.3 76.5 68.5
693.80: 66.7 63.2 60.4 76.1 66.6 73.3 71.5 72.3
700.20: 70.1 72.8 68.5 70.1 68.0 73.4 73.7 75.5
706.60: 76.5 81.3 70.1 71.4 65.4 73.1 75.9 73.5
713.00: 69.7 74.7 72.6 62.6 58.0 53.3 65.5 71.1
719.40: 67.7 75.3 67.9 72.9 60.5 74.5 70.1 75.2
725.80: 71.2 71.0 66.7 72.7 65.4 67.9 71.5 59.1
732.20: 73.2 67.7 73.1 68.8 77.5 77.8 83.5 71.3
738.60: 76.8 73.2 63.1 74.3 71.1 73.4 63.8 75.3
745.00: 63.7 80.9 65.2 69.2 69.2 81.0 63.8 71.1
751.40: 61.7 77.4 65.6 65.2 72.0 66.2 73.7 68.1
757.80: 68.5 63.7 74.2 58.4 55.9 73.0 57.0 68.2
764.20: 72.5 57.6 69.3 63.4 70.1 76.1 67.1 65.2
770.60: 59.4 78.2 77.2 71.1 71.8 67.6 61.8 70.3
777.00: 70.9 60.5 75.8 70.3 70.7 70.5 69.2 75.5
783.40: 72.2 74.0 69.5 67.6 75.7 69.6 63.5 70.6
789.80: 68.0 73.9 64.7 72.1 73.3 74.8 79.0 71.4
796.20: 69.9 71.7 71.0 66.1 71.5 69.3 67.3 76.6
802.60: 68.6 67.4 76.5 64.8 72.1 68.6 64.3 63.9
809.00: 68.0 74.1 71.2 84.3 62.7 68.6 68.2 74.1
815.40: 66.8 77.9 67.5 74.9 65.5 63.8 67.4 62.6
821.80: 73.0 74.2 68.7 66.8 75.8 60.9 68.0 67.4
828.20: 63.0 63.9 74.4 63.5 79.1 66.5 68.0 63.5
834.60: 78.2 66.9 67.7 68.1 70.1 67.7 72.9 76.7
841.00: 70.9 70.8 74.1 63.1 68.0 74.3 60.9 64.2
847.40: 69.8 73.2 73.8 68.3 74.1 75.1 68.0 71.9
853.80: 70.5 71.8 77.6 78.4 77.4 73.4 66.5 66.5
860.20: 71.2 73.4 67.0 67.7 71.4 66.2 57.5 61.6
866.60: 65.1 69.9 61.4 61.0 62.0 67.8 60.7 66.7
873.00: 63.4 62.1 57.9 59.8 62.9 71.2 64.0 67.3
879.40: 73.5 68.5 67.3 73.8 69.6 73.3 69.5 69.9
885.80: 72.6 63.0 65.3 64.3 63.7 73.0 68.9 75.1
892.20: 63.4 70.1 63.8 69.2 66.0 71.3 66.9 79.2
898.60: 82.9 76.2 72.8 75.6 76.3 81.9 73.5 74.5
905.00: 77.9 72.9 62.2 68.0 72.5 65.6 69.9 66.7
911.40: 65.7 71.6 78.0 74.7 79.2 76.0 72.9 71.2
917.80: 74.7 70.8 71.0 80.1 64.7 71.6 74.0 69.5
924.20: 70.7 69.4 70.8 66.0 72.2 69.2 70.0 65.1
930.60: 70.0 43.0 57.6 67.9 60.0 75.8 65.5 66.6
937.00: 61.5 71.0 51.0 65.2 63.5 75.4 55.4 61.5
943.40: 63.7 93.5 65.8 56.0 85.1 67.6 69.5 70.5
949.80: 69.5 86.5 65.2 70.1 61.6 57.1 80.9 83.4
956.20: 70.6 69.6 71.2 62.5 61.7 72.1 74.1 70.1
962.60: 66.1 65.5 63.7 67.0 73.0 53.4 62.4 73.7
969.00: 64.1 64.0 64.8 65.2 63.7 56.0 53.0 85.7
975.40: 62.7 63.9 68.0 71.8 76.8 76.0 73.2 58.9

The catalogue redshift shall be 0.217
